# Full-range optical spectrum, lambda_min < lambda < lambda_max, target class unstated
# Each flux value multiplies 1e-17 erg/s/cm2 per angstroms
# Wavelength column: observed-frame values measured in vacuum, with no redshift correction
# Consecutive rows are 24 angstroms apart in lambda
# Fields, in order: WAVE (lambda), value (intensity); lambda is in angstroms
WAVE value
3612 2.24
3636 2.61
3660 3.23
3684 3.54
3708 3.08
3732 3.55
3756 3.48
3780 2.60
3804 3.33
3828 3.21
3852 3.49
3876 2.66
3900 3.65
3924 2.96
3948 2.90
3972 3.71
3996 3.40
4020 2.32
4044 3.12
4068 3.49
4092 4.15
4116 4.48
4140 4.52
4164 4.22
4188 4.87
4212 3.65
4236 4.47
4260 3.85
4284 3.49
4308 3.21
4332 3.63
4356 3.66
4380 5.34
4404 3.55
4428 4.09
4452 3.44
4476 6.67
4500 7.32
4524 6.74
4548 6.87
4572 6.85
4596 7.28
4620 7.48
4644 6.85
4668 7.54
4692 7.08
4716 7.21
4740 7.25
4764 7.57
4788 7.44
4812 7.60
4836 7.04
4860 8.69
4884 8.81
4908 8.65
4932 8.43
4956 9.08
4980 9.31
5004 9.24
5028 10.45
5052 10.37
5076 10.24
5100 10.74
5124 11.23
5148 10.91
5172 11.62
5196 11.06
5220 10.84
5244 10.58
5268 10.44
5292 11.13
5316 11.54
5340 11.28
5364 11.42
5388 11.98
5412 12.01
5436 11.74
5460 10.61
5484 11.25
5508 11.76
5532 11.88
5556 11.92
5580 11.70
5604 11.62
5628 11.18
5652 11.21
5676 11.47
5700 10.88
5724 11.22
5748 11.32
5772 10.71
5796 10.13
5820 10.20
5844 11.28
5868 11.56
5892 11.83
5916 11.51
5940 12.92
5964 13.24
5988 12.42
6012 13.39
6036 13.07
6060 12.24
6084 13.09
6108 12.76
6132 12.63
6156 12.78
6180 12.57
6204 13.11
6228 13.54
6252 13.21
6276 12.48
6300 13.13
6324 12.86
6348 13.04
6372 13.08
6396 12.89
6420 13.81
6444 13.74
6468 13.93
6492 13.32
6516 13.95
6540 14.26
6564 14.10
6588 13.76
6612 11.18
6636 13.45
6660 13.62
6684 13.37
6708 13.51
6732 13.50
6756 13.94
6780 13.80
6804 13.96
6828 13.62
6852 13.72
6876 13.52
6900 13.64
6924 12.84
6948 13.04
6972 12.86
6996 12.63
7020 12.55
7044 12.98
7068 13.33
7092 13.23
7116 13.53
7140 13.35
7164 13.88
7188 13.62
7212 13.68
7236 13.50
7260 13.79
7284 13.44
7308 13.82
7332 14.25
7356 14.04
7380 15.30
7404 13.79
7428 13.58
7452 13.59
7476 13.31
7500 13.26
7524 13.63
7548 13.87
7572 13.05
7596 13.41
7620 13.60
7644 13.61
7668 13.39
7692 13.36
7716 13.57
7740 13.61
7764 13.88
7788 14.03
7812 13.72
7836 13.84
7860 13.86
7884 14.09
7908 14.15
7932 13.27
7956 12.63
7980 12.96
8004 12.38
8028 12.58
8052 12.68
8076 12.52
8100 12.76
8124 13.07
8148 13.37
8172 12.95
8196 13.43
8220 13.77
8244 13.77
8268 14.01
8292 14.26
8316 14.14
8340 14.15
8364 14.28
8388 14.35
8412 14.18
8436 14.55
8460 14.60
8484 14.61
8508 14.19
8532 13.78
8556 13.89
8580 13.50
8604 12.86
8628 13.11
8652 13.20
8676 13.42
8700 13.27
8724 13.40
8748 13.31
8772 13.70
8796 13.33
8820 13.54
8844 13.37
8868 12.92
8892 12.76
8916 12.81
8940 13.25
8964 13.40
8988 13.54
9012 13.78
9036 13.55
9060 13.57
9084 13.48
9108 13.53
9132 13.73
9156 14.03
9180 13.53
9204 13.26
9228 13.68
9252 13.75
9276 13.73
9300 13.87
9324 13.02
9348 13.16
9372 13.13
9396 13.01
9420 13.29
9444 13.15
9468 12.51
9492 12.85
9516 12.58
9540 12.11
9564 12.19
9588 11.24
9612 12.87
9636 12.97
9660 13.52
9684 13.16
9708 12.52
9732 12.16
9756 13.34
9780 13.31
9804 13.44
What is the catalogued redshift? 0.122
